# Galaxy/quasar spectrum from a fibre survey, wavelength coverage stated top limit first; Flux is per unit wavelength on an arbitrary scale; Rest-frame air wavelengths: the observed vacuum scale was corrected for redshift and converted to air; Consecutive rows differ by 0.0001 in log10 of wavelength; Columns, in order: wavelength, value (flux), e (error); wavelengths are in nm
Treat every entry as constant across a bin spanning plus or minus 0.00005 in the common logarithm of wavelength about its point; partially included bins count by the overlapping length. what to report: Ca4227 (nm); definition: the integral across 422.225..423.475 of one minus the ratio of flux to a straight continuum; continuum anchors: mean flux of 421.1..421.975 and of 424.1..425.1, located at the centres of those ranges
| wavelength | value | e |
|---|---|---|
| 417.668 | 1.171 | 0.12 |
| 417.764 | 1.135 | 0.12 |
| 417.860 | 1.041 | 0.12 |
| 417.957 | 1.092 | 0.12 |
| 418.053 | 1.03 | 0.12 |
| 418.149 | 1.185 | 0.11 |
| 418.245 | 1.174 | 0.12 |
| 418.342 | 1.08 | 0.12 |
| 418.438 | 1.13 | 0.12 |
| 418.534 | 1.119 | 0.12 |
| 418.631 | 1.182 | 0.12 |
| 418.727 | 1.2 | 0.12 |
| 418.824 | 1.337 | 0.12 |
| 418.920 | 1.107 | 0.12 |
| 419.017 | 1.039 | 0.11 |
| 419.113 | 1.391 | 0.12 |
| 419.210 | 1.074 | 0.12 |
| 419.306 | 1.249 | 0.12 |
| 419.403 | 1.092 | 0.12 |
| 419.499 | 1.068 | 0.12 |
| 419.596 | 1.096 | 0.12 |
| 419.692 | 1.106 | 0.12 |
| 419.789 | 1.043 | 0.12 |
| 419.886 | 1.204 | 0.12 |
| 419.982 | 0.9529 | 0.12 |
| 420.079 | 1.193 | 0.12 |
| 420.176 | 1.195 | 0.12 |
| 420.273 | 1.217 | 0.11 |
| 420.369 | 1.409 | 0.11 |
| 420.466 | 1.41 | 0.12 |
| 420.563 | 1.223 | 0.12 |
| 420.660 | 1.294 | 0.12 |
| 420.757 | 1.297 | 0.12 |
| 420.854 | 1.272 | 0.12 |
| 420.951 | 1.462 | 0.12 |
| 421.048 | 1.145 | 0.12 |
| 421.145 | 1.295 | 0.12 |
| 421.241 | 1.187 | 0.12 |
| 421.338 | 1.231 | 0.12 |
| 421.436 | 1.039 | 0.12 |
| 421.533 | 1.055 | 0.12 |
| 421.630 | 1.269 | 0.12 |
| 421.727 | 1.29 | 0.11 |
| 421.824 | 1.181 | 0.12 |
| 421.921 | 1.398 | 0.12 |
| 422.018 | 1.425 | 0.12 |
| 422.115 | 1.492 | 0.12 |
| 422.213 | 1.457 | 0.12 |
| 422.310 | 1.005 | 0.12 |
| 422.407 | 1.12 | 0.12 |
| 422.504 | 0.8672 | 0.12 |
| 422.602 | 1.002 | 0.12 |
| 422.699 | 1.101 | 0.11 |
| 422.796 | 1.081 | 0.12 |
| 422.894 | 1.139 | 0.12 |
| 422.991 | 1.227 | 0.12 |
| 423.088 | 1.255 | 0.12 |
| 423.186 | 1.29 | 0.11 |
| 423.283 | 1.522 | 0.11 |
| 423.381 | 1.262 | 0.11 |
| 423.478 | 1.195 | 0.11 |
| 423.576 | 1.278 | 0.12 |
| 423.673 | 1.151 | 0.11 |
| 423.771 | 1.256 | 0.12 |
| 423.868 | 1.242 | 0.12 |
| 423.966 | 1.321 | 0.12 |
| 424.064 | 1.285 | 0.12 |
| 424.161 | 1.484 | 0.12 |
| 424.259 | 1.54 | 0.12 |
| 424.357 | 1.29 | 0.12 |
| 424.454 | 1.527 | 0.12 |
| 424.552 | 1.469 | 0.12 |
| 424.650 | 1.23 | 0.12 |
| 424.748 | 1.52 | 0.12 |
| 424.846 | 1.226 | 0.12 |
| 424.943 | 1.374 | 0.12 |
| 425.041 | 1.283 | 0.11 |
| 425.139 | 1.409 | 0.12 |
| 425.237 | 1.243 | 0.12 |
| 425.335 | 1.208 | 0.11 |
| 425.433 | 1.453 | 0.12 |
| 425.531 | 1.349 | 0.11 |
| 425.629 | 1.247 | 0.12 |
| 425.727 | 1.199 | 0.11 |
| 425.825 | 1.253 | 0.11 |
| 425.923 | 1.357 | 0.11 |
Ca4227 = 0.124 nm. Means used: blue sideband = 1.22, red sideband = 1.39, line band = 1.17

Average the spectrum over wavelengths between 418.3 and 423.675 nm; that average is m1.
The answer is 1.2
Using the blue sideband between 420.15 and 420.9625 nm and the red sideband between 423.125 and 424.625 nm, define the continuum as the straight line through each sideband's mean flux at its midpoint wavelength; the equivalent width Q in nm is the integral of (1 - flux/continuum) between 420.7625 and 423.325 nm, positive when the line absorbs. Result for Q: 0.19 nm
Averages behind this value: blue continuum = 1.3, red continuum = 1.34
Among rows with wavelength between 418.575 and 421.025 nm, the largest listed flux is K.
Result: 1.462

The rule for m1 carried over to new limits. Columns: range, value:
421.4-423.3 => 1.21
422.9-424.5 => 1.32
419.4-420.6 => 1.17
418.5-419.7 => 1.16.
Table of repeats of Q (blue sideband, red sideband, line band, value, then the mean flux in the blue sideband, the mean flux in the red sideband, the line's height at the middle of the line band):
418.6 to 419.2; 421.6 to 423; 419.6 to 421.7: -0.02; 1.2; 1.2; 1.2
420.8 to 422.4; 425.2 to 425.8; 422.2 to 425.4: 0.01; 1.26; 1.28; 1.27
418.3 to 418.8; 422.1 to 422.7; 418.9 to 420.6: -0.04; 1.15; 1.13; 1.15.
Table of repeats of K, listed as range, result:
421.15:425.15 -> 1.54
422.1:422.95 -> 1.492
